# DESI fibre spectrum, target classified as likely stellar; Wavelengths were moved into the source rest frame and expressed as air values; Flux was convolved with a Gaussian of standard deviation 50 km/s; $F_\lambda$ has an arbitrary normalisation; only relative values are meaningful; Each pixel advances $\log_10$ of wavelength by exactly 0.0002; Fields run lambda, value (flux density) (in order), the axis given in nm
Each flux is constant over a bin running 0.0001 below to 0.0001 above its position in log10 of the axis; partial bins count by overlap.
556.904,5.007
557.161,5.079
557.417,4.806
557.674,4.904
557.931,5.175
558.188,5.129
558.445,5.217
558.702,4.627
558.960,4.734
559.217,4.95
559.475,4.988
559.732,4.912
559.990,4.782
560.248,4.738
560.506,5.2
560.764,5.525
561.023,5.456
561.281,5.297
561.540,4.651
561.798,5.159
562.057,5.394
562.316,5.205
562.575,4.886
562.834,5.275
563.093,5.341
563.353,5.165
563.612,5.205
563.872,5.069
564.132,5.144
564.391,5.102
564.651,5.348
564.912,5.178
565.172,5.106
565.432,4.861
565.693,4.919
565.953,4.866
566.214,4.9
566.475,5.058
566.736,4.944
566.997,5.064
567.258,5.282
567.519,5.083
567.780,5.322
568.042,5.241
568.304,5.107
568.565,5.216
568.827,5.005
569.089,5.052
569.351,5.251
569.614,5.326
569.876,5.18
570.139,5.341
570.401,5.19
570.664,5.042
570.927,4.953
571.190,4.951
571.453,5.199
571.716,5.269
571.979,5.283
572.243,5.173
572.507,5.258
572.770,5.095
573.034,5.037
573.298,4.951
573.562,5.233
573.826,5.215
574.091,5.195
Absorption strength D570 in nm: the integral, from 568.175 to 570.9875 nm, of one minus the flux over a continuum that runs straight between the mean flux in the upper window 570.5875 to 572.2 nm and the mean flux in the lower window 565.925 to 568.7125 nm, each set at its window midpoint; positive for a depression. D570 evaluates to -0.02 nm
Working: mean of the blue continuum 5.11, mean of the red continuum 5.12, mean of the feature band 5.16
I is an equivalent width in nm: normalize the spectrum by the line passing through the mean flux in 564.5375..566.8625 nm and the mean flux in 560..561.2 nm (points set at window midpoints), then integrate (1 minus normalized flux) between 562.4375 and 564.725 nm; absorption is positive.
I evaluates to -0.04 nm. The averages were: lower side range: 5.19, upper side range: 5.02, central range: 5.17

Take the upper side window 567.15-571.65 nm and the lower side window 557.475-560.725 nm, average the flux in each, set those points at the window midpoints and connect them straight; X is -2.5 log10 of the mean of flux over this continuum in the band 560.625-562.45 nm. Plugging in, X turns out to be -0.05 mag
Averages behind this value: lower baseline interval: 4.96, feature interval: 5.24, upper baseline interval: 5.16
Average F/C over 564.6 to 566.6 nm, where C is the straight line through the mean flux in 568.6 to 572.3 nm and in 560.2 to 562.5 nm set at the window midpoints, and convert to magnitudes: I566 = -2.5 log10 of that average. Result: 0.03 mag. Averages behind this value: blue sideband 5.19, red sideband 5.16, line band 5.01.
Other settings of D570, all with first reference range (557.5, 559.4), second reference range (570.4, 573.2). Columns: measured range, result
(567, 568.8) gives -0.039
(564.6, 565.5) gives -0.014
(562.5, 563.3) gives -0.027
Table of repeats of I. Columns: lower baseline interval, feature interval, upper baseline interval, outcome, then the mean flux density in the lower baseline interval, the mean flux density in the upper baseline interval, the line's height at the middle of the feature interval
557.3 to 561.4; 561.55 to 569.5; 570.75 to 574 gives -0.063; 5.03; 5.13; 5.08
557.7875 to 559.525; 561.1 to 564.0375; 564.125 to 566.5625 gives -0.083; 4.97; 5.04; 5.01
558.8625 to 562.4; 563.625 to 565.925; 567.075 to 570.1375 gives 0.022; 5.07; 5.19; 5.13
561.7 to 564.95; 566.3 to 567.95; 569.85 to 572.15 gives 0.016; 5.19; 5.16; 5.17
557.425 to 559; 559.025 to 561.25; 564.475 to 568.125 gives -0.035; 4.96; 5.08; 4.99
